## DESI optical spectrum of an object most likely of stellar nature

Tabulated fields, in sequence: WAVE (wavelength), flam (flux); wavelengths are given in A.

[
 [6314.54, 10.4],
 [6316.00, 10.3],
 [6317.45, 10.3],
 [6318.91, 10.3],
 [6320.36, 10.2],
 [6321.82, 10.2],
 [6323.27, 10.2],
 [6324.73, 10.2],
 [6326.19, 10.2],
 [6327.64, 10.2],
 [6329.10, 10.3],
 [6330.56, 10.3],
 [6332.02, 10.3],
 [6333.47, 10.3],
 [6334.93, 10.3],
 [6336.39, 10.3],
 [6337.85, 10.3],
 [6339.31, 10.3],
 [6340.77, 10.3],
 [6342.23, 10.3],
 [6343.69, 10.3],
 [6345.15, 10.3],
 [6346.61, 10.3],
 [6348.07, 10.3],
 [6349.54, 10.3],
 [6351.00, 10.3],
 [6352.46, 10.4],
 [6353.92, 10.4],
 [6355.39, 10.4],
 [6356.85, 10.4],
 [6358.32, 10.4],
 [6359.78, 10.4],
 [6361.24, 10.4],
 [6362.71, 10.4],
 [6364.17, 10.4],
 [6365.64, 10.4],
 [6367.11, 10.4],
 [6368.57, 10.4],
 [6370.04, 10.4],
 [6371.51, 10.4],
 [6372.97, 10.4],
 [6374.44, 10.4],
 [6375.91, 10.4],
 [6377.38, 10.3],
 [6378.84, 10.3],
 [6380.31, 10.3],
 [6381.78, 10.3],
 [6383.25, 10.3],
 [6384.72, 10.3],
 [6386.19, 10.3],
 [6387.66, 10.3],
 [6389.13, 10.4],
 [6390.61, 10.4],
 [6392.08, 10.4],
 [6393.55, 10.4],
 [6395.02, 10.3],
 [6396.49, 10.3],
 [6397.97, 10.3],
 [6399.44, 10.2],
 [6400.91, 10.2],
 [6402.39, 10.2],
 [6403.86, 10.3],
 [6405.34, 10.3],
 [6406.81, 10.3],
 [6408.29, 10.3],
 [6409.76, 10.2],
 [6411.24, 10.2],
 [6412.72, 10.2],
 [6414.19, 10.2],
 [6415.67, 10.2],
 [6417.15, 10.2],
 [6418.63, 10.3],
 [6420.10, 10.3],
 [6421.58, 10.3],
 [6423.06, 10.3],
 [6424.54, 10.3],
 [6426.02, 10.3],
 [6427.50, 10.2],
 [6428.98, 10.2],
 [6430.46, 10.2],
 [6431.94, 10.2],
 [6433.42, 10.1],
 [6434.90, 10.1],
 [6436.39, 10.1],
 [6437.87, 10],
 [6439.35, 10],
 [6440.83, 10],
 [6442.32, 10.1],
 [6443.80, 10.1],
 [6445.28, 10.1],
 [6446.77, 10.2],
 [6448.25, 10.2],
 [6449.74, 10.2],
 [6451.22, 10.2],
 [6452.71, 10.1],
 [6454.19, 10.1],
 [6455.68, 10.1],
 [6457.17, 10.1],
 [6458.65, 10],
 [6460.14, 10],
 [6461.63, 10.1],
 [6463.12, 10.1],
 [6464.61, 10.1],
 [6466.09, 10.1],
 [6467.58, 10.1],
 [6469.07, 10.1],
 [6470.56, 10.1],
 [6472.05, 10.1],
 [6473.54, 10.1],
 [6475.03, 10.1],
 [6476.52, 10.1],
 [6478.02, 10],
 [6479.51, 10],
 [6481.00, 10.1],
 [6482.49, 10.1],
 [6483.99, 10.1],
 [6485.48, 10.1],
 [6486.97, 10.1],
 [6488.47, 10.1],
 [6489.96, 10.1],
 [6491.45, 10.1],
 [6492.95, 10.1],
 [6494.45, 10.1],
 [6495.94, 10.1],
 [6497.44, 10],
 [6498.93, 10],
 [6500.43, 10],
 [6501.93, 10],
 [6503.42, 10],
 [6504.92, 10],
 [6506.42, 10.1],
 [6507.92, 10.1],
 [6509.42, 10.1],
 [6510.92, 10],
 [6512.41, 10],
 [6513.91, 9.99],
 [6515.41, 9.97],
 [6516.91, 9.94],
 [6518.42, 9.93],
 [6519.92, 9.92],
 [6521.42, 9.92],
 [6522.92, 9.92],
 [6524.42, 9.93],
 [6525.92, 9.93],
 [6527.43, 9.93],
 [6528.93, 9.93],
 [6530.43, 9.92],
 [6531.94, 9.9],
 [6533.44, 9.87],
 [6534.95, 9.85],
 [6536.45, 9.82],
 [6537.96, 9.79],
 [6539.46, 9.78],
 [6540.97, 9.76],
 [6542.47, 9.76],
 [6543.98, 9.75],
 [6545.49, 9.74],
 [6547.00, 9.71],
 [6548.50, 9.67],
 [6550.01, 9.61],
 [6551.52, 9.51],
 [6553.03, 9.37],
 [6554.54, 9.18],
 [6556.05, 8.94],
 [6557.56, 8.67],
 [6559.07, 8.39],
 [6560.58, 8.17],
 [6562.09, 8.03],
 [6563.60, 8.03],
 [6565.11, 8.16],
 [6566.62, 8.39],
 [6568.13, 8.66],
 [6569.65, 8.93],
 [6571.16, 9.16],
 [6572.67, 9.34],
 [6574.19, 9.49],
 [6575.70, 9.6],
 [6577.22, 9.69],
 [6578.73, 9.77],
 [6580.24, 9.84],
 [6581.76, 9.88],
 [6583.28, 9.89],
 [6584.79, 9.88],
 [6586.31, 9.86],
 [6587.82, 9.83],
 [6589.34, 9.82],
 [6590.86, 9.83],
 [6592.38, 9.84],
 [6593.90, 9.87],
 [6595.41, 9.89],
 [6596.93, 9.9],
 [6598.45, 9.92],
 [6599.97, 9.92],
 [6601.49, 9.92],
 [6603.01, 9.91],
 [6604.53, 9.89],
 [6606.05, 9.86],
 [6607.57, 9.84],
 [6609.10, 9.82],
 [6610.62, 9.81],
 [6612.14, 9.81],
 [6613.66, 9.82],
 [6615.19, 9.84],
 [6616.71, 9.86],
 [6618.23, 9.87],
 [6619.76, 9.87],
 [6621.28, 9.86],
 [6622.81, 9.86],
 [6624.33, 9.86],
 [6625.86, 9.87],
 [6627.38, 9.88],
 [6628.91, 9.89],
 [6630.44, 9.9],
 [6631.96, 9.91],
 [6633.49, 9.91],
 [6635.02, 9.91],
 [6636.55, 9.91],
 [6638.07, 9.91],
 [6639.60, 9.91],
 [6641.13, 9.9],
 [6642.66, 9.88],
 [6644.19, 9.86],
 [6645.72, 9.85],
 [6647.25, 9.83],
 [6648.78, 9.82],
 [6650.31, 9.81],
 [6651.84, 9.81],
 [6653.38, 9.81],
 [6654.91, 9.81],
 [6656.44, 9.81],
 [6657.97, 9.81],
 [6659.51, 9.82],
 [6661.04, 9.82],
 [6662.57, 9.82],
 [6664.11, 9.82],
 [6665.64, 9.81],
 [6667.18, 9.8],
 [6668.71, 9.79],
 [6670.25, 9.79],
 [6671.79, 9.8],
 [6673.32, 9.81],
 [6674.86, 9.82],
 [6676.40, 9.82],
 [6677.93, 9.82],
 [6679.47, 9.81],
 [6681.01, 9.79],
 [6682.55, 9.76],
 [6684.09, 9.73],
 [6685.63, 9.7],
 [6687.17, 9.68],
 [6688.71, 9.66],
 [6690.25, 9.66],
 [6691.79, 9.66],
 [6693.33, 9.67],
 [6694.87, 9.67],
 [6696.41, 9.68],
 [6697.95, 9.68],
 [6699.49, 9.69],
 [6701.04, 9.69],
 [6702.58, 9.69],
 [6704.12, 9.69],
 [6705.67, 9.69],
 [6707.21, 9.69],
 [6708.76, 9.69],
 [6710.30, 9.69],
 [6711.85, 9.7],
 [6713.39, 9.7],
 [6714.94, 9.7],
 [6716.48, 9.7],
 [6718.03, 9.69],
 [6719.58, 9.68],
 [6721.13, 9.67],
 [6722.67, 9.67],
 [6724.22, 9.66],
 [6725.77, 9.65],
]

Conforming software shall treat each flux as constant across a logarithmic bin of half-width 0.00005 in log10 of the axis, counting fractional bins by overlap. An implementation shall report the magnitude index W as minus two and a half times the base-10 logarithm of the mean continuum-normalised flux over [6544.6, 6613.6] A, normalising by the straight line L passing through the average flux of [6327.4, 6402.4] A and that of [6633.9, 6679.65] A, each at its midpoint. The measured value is 0.06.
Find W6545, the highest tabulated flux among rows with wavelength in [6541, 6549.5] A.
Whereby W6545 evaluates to 9.76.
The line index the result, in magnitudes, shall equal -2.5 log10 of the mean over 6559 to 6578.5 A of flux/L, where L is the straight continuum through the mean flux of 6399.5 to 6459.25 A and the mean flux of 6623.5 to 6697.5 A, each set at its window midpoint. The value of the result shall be 0.13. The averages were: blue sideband 10.2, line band 8.81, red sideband 9.81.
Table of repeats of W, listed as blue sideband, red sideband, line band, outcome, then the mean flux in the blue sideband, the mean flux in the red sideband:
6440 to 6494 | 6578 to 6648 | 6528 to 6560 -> 0.05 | 10.1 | 9.87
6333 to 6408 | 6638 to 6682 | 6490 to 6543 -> 0.01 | 10.3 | 9.82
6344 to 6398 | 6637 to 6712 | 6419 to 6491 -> 0.01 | 10.4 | 9.77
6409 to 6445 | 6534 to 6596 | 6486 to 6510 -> -0.03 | 10.2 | 9.39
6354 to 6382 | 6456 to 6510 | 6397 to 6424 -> 0.00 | 10.4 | 10.1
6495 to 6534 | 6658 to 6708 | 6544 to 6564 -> 0.10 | 9.98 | 9.74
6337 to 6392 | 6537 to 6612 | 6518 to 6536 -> -0.03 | 10.4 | 9.48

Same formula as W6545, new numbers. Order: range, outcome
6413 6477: 10.3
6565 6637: 9.92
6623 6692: 9.91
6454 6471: 10.1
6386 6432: 10.4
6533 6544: 9.87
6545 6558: 9.74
